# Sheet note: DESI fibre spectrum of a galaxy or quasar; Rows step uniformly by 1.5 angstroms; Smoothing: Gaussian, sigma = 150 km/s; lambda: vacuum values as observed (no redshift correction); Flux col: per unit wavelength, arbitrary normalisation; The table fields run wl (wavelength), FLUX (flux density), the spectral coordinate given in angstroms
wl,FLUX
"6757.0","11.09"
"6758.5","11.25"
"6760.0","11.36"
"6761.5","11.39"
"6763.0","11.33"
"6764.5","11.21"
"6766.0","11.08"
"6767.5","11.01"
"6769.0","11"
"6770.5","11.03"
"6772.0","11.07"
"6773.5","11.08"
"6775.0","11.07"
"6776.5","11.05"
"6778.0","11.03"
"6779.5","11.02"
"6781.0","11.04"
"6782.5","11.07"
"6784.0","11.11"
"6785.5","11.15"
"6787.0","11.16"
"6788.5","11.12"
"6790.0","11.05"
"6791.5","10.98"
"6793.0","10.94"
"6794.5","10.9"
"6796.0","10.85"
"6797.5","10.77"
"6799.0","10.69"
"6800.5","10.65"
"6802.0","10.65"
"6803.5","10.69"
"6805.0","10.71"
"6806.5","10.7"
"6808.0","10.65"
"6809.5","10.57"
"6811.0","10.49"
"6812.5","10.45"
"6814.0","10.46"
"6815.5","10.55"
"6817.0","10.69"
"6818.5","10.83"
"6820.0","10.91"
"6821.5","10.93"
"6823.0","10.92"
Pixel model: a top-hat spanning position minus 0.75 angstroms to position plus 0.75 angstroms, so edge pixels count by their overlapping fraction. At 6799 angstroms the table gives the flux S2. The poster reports 10.69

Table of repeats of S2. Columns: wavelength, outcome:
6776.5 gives 11.05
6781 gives 11.04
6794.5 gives 10.9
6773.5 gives 11.08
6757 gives 11.09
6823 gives 10.92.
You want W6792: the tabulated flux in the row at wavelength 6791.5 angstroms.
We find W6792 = 10.98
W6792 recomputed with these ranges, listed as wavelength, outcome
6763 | 11.33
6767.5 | 11.01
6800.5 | 10.65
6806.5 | 10.7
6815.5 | 10.55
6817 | 10.69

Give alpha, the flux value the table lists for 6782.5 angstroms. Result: 11.07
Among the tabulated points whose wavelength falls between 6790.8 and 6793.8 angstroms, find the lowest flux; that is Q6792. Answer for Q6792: 10.94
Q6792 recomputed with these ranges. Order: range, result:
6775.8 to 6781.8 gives 11.02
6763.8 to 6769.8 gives 11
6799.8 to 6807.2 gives 10.65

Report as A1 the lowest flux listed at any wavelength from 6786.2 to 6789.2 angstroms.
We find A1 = 11.12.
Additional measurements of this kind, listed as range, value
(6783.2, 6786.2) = 11.11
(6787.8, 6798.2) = 10.77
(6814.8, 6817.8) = 10.55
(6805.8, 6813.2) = 10.45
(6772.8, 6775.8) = 11.07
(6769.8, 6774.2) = 11.03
